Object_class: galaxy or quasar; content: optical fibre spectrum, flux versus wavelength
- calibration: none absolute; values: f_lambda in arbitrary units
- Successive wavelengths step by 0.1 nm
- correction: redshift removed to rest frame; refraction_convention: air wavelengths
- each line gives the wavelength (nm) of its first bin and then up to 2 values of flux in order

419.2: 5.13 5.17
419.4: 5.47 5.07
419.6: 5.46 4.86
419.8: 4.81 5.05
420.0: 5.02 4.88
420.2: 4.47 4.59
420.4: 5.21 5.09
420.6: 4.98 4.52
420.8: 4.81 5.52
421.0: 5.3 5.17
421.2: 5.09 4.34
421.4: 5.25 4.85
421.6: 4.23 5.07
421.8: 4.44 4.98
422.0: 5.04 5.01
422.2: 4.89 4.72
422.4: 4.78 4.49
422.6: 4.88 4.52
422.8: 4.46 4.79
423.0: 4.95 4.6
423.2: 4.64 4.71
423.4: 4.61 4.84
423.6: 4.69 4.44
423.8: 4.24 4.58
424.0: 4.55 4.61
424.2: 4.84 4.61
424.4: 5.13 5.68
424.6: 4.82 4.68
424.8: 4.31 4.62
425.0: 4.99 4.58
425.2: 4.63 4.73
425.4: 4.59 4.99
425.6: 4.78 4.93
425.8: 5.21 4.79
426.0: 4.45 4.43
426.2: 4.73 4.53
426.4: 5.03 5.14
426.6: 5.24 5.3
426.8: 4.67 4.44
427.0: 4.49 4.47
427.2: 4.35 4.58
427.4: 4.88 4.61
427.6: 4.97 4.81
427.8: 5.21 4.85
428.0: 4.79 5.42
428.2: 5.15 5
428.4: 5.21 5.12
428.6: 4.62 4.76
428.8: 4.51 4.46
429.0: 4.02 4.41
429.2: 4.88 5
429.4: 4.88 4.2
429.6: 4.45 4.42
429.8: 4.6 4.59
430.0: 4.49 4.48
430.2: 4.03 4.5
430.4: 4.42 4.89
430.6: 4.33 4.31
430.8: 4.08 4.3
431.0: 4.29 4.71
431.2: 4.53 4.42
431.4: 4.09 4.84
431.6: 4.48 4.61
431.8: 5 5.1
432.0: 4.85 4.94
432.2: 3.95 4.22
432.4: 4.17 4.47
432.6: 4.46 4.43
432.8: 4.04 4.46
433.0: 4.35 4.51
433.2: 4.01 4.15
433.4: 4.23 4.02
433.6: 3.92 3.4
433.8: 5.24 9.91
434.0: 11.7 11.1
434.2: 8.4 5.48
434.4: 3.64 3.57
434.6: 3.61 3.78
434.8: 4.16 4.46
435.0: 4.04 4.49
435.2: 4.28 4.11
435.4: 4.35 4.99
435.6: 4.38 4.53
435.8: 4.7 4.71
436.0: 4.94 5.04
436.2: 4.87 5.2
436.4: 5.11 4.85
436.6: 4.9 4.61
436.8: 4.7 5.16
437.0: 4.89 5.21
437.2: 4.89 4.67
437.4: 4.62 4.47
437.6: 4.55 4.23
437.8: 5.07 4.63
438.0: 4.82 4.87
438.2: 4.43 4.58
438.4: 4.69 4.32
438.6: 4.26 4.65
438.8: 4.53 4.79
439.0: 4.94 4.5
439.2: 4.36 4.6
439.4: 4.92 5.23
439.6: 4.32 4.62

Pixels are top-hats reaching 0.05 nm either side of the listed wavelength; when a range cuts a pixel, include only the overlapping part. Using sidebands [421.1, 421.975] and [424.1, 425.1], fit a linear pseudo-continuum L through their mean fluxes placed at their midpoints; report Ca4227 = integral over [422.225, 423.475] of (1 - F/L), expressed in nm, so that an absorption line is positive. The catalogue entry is 0.03 nm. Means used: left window 4.81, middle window 4.69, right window 4.83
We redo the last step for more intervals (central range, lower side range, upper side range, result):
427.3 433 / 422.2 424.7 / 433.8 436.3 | 0.55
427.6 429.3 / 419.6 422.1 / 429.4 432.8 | -0.09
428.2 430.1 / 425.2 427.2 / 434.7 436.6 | 0.03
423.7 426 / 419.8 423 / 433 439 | 0.05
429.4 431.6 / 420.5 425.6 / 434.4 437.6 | 0.11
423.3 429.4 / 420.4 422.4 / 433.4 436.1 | 0.31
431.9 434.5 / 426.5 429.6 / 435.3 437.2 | -0.24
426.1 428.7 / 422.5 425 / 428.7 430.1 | -0.15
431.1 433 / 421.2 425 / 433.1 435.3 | 0.24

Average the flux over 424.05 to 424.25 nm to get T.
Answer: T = 4.72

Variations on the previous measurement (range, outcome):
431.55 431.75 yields 4.54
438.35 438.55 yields 4.51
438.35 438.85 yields 4.49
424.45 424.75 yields 5.06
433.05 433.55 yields 4.18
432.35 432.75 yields 4.38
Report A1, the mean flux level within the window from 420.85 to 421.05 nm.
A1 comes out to 5.41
